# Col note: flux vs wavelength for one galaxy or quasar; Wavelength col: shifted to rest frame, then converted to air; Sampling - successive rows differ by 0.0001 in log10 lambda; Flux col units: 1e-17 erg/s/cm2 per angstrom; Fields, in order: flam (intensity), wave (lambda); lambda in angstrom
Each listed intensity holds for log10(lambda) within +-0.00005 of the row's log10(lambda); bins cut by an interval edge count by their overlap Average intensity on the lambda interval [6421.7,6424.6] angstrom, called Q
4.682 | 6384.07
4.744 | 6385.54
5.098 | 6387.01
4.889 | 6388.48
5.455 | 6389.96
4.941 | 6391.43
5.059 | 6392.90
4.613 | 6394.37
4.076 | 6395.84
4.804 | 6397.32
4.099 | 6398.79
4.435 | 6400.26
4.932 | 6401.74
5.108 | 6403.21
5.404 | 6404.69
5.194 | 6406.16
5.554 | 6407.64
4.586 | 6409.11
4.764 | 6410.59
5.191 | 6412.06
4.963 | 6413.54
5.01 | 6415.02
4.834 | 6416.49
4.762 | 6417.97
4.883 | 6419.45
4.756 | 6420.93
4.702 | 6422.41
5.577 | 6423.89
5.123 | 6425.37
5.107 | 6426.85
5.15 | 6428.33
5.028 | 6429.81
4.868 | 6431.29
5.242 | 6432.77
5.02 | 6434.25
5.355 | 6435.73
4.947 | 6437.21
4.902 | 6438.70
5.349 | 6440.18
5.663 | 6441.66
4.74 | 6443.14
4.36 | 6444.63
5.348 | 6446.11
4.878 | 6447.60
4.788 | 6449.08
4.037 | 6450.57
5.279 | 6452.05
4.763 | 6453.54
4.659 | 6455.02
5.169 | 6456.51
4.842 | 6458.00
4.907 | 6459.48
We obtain 5.14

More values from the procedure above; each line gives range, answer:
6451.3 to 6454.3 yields 5.03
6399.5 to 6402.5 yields 4.68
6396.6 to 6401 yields 4.45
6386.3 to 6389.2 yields 4.99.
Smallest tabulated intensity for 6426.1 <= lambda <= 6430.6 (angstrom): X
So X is 5.028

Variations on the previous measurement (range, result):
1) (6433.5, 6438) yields 4.947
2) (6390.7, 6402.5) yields 4.076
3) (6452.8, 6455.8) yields 4.659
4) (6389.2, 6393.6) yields 4.941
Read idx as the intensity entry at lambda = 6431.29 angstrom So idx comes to 4.868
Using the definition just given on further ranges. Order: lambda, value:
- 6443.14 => 4.74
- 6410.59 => 4.764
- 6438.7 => 4.902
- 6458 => 4.842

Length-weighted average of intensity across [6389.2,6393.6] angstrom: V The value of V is 5.15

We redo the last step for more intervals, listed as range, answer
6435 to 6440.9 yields 5.13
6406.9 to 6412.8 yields 5.03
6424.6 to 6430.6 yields 5.1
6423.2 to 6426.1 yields 5.35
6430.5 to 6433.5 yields 5.06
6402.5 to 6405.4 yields 5.25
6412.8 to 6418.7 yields 4.89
